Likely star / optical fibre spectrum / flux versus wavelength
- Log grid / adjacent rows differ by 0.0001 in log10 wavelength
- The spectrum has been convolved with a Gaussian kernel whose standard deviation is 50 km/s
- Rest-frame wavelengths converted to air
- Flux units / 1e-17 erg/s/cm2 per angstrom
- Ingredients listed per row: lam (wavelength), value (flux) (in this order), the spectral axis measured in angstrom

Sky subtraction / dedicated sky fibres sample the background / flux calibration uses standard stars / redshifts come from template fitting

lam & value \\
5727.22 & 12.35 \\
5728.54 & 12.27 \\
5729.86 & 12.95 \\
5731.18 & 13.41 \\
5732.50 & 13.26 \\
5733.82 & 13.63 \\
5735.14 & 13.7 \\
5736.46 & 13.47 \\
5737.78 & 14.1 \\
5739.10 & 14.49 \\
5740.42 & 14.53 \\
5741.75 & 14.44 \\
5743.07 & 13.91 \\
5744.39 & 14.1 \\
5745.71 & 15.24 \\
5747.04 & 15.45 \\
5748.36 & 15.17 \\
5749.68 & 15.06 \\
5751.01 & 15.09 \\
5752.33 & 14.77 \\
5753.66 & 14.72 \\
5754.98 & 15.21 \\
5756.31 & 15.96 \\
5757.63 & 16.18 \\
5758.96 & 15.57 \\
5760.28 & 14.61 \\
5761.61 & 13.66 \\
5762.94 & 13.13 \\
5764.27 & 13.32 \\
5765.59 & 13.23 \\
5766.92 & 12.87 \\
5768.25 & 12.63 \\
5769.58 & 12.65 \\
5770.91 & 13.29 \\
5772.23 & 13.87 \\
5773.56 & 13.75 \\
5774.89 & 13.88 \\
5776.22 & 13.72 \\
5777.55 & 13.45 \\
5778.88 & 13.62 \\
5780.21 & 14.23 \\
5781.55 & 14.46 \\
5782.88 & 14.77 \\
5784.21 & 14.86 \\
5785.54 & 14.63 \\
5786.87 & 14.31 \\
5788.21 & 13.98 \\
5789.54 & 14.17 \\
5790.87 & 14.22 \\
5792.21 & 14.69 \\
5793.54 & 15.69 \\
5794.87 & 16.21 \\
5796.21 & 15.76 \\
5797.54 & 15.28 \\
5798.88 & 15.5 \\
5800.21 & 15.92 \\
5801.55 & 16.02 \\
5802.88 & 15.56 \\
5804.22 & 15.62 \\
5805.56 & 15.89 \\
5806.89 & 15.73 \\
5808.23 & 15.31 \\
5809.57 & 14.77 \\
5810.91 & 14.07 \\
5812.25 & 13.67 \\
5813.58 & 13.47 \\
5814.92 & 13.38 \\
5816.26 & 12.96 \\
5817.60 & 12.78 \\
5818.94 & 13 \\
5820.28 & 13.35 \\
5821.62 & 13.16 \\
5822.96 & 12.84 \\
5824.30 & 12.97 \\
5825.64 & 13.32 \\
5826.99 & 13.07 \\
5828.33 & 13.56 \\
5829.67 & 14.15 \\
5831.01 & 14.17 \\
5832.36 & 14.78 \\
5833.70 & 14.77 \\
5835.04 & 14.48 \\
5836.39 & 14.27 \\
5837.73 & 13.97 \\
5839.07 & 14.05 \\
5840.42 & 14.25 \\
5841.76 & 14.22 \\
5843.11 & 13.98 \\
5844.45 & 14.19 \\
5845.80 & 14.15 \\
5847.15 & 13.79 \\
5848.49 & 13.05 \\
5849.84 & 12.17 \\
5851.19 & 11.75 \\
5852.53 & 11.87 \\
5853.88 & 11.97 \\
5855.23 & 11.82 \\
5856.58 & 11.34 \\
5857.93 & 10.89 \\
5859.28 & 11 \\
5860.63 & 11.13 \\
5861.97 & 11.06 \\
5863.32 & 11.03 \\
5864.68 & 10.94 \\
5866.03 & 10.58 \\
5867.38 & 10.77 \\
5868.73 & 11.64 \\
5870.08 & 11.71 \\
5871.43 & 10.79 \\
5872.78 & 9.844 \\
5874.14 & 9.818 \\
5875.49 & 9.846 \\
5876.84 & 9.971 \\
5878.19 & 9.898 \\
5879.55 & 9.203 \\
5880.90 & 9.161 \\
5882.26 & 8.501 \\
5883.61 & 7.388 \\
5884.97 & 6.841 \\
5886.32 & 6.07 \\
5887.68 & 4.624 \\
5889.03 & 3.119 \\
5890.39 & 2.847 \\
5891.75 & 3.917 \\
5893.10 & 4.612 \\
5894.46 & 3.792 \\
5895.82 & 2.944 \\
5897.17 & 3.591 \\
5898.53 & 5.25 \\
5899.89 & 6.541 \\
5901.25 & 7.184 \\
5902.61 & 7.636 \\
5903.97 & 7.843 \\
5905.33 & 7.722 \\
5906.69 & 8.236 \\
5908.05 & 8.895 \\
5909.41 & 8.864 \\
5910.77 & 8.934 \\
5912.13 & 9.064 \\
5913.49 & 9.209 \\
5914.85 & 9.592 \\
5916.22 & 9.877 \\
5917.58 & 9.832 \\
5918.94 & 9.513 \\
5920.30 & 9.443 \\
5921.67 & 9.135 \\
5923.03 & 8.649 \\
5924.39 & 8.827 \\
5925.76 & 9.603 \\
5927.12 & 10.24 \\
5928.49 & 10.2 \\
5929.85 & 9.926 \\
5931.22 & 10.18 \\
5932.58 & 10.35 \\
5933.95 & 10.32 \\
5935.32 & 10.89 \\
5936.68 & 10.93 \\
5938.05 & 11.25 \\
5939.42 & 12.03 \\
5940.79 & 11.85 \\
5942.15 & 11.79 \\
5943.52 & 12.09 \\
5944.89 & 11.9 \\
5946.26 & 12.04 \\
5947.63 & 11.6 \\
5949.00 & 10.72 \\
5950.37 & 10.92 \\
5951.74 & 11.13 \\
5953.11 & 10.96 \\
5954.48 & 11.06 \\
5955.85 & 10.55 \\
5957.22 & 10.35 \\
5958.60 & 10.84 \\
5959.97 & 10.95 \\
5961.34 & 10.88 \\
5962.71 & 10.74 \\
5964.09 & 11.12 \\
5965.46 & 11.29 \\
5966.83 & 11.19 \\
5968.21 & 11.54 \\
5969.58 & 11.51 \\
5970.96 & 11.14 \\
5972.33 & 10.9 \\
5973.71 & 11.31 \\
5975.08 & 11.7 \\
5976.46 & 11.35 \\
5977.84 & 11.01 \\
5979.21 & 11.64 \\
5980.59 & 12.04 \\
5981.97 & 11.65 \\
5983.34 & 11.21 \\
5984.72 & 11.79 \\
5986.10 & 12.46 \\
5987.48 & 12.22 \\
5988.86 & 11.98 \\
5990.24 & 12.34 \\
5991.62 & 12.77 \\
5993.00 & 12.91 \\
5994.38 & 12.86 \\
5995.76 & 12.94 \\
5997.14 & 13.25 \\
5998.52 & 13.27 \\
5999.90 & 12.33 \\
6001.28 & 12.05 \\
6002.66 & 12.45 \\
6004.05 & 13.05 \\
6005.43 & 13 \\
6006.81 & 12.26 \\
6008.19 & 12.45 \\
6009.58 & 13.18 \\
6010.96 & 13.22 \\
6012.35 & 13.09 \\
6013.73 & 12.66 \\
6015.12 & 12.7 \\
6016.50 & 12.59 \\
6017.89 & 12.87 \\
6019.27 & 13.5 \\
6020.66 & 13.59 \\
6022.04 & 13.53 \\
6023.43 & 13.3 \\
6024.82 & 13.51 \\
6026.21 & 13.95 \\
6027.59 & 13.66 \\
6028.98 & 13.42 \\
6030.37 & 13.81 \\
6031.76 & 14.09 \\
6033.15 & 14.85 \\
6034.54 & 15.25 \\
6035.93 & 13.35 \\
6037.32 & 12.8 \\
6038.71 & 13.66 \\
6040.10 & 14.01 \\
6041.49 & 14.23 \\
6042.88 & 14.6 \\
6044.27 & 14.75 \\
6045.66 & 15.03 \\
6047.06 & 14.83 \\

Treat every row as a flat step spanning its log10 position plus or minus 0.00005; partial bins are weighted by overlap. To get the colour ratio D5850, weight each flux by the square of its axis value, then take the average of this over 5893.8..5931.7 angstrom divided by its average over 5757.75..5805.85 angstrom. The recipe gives 0.60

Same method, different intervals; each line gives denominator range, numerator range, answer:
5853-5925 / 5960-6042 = 1.53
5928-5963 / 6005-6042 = 1.25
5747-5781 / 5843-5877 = 0.84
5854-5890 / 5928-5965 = 1.18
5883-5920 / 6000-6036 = 2.01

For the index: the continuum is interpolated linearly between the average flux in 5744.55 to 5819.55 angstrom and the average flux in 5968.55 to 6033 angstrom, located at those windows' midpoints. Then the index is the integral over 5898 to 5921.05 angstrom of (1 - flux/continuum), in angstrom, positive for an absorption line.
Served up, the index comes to 8.4 angstrom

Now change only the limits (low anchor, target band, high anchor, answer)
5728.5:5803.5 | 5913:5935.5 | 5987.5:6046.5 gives 6.5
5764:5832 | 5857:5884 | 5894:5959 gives 2.9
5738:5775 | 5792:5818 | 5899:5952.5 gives -3.8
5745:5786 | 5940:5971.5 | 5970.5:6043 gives 4.6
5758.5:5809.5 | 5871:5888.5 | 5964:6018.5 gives 6.4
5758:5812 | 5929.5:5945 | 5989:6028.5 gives 2.7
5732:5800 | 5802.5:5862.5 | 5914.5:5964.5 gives -2.4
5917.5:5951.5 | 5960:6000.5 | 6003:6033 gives 0.7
